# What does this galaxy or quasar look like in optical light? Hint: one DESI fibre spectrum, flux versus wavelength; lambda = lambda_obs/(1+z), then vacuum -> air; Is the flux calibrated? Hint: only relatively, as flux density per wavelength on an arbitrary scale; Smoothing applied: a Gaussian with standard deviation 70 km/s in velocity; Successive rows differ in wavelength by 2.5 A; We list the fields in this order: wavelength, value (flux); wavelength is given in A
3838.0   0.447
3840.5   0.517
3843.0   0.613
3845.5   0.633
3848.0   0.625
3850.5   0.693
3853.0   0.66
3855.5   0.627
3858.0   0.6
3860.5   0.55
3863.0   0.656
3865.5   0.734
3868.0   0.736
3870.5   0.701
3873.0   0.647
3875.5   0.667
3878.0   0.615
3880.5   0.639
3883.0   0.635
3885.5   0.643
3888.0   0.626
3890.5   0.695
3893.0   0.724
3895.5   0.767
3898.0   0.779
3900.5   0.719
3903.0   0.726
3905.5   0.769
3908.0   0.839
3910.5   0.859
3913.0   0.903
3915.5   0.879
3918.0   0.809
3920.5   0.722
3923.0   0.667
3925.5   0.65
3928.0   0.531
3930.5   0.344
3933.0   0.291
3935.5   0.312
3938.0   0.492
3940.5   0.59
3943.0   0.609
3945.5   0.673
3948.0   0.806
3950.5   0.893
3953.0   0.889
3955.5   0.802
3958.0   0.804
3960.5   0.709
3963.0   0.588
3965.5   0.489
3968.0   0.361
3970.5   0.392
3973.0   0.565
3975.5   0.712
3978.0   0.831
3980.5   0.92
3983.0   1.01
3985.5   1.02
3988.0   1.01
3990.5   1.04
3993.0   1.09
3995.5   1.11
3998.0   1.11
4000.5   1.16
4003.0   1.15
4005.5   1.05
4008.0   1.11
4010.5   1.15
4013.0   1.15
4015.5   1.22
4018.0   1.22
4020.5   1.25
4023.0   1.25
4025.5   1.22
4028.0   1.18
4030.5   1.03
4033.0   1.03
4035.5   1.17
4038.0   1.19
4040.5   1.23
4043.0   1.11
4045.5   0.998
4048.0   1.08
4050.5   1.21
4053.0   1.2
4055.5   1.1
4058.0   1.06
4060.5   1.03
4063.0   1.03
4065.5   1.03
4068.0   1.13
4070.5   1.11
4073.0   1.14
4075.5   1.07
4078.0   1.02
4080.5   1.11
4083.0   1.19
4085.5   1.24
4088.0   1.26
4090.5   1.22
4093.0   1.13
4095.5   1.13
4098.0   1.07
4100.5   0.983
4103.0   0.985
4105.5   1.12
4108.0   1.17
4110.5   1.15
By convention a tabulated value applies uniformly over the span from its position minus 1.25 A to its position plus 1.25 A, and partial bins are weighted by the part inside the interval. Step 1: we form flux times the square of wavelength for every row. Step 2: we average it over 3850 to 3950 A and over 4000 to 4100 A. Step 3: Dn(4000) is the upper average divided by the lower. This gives 1.8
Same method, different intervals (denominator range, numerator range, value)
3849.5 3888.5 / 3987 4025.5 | 1.88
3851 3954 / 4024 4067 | 1.77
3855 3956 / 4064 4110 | 1.80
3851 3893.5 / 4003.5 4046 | 1.90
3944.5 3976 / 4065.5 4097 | 1.82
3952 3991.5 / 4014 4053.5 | 1.58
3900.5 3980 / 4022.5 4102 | 1.79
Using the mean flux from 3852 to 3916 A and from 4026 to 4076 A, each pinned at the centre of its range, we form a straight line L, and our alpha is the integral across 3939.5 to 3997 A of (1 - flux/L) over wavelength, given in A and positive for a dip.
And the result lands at 8.3 A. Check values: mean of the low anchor 0.706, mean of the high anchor 1.11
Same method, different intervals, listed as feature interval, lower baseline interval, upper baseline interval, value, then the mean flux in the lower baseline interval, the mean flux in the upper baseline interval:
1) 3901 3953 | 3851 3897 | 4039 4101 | 7.1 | 0.663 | 1.12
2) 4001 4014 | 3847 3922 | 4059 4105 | -2.3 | 0.708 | 1.1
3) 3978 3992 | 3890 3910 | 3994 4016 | 1.0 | 0.758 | 1.13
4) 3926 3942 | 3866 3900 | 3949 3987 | 6.1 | 0.685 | 0.735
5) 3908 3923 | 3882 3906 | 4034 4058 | -1.1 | 0.707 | 1.14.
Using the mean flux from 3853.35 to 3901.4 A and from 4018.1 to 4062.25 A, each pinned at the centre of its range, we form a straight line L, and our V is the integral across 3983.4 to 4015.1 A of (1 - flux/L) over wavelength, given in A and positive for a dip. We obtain -2.3 A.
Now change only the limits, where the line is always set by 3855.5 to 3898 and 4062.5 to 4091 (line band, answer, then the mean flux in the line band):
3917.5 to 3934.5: 4.8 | 0.559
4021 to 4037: -2.1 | 1.15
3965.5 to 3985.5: 4.6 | 0.693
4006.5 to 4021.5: -3.0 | 1.18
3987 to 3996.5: -1.3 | 1.06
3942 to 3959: 1.1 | 0.785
